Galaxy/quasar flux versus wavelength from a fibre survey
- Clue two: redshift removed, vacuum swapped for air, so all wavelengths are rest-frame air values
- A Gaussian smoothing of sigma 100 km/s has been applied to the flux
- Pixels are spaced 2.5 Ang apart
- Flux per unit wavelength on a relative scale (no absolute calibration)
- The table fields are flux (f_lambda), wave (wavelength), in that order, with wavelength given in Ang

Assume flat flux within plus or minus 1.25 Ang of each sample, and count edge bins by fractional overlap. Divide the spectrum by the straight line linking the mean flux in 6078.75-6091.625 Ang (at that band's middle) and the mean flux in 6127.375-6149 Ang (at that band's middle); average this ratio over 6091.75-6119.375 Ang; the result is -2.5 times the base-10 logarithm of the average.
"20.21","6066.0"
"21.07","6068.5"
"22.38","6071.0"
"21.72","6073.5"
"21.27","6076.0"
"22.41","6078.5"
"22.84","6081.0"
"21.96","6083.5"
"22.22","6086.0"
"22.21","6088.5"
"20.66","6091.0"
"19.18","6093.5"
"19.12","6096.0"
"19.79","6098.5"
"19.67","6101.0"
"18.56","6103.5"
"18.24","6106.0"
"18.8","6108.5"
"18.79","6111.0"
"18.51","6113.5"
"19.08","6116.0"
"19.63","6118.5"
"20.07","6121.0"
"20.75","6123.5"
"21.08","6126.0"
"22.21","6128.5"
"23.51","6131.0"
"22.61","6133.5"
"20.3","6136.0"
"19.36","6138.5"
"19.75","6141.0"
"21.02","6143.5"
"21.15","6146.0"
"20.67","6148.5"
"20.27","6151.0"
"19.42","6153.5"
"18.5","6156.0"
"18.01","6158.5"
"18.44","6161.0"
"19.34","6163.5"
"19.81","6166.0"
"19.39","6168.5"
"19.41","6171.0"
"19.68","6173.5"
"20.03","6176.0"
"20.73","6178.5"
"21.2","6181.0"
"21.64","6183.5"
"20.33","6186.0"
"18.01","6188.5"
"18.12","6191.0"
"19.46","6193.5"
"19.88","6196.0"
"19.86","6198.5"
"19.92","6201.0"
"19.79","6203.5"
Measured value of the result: 0.14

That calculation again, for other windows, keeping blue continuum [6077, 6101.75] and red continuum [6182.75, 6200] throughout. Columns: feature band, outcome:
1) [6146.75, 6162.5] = 0.045 mag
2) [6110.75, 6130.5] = 0.020 mag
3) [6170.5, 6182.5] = -0.028 mag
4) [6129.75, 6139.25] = -0.061 mag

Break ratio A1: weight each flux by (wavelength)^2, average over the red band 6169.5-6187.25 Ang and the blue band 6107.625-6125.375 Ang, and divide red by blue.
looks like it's 1.07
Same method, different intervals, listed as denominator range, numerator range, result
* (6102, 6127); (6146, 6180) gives 1.03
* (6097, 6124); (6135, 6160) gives 1.04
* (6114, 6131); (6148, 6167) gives 0.94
